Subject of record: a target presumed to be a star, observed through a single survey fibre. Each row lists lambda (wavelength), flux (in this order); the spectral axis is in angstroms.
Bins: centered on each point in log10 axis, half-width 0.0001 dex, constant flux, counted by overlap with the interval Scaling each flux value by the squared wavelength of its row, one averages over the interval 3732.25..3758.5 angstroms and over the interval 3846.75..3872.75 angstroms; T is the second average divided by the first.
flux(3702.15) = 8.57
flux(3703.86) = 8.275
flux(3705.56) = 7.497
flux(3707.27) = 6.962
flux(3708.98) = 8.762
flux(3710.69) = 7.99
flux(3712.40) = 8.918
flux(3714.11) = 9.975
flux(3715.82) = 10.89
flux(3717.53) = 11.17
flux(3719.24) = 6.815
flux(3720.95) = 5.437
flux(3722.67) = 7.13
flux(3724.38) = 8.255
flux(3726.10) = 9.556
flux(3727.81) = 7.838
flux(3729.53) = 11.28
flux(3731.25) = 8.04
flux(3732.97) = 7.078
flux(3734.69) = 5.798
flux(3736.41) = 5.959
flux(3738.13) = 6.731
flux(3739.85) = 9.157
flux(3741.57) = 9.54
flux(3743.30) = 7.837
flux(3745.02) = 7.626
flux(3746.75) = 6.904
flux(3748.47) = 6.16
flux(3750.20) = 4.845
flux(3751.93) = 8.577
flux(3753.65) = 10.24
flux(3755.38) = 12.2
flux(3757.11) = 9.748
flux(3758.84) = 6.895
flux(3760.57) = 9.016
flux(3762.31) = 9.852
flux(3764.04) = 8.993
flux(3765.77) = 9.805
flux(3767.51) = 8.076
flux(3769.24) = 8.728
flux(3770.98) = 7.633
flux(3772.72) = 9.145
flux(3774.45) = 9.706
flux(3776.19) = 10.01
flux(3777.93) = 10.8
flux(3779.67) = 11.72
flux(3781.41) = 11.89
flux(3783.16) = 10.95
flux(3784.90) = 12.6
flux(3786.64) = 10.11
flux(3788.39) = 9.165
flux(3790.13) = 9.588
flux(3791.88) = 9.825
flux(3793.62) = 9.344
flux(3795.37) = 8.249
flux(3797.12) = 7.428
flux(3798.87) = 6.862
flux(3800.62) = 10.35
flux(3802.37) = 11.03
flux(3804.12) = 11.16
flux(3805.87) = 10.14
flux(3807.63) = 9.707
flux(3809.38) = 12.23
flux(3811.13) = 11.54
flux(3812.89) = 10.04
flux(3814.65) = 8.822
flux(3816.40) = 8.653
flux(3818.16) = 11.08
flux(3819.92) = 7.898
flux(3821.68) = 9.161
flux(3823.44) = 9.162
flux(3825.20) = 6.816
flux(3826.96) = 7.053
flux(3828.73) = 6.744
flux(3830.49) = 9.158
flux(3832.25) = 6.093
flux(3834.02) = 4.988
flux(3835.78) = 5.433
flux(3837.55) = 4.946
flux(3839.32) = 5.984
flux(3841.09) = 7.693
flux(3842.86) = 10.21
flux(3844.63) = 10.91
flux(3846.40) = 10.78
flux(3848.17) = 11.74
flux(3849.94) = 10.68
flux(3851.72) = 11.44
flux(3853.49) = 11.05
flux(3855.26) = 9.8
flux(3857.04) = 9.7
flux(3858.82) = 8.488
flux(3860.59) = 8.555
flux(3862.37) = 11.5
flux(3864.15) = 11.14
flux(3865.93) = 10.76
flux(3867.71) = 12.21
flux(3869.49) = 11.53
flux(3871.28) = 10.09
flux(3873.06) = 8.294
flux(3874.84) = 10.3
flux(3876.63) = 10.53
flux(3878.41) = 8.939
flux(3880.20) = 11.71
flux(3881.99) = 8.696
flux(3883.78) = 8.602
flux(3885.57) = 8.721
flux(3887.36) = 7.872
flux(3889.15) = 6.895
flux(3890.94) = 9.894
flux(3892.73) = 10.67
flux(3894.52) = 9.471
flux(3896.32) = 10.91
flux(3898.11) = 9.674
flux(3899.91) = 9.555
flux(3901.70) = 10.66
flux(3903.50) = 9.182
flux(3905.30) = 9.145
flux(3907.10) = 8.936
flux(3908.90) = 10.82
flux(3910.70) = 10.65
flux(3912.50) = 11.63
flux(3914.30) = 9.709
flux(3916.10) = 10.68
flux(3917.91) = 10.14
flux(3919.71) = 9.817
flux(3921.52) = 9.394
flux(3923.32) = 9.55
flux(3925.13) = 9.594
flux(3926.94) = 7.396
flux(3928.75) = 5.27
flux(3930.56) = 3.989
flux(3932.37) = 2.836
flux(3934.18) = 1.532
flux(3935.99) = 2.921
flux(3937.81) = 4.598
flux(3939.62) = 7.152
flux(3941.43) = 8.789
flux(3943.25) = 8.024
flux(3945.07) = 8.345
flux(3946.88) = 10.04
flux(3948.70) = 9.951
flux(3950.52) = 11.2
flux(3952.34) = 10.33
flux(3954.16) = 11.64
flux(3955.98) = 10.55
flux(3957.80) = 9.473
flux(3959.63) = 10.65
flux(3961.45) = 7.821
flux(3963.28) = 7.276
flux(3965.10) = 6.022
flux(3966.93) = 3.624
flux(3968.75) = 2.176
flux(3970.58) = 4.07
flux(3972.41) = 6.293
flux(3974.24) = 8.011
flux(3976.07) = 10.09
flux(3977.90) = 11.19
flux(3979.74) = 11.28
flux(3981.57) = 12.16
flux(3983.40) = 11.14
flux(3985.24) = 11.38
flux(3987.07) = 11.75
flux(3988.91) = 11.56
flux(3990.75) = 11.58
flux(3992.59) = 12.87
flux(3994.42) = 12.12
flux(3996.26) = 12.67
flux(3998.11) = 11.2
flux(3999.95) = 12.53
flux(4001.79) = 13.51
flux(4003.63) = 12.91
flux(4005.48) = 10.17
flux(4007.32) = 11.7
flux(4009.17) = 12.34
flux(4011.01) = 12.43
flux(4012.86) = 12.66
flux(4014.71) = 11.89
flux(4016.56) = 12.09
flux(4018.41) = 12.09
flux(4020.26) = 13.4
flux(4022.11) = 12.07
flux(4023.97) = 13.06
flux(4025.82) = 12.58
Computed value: 1.42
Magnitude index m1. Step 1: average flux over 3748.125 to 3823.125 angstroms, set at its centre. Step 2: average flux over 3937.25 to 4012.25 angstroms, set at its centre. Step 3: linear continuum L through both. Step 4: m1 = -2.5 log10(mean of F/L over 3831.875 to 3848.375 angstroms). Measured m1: 0.23 mag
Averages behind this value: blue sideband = 9.56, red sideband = 9.87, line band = 7.77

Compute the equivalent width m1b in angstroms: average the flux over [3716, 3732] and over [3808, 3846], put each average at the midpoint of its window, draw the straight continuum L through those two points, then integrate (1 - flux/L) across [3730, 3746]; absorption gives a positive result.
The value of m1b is 1.6 angstroms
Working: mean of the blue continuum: 8.5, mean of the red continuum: 8.36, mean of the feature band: 7.61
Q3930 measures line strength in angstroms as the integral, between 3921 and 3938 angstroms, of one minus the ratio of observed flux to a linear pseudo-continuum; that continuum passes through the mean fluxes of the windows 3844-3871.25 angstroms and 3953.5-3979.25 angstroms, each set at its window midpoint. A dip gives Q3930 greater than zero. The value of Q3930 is 6.1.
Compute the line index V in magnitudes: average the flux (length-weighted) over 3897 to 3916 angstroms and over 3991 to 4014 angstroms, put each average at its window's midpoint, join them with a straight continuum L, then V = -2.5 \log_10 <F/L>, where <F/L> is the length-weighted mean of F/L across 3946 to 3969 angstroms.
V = 0.271 mag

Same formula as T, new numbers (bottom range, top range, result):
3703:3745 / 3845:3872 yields 1.39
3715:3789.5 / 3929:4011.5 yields 1.16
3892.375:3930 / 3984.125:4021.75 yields 1.33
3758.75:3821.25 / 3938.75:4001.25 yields 1.08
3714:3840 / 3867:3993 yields 1.11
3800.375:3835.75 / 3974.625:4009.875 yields 1.43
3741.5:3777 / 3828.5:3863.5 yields 1.08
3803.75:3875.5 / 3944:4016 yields 1.18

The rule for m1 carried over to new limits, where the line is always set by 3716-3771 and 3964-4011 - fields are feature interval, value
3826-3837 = 0.344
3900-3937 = 0.175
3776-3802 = -0.155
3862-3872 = -0.208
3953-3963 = 0.013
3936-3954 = 0.158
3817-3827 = 0.029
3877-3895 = 0.026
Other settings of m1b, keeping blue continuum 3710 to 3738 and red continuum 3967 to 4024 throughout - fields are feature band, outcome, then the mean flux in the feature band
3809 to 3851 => 3.0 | 8.63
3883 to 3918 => 1.2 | 9.69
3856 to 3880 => -1.3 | 10.2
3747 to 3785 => -3.0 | 9.33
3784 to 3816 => -3.2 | 9.88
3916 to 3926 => 0.4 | 9.8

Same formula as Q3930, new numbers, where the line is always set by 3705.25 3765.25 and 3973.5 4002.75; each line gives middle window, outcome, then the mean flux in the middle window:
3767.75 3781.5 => -1.5 angstroms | 9.76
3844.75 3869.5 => -1.9 angstroms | 10.6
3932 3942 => 5.8 angstroms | 4.6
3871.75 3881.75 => 0.3 angstroms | 9.88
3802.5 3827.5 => -0.8 angstroms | 9.61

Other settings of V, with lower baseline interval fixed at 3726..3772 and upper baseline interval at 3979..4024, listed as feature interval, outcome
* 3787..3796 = -0.05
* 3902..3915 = 0.07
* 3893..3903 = 0.05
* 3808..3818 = -0.12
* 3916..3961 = 0.35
